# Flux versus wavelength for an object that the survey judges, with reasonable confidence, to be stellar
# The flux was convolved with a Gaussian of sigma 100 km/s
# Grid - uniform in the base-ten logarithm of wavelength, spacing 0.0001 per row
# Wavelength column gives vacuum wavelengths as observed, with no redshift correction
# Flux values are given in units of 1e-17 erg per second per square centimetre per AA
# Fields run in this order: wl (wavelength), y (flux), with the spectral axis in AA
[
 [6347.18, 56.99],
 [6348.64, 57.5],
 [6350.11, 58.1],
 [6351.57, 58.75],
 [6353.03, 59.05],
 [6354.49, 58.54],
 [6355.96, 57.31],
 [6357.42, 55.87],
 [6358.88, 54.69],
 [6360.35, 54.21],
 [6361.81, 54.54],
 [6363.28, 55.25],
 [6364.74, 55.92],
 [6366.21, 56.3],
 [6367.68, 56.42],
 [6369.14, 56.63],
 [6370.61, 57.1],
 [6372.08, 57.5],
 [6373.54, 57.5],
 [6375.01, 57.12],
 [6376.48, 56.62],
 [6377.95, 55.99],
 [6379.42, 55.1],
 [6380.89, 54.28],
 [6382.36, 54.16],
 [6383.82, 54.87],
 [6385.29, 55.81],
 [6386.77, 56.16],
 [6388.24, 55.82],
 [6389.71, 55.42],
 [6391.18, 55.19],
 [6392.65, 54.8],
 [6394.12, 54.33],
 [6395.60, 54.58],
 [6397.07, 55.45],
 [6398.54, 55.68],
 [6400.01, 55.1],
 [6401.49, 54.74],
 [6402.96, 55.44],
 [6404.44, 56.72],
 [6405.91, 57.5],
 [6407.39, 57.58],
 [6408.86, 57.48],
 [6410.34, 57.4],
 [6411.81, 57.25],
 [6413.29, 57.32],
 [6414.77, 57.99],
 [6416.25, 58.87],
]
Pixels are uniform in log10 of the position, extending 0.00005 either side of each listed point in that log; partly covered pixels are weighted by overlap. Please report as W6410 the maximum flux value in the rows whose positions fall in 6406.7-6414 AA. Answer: 57.58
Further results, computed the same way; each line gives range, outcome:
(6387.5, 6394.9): 55.82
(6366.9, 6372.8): 57.5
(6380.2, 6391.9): 56.16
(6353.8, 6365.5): 58.54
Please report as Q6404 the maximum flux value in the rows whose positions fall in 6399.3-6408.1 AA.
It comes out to 57.58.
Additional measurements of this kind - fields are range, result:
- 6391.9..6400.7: 55.68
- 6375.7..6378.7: 56.62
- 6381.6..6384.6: 54.87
